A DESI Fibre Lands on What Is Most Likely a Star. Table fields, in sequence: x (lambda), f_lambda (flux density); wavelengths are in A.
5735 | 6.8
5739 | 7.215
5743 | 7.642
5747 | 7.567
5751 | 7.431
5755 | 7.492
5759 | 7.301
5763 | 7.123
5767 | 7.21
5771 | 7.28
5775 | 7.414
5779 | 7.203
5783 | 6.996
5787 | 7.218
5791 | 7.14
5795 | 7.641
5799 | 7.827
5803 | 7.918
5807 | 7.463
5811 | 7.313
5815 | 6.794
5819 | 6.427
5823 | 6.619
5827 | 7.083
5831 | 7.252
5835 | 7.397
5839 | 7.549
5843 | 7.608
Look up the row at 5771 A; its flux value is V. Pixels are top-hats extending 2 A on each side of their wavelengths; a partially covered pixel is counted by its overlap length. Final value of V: 7.28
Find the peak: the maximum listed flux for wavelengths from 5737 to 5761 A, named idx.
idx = 7.642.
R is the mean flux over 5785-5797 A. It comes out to 7.33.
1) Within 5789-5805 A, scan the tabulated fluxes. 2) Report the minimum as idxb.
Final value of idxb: 7.14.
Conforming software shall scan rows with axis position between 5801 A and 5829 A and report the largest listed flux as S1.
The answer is 7.918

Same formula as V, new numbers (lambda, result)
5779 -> 7.203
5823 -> 6.619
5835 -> 7.397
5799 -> 7.827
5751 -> 7.431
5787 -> 7.218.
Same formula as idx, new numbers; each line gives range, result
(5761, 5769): 7.21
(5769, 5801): 7.827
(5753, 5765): 7.492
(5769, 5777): 7.414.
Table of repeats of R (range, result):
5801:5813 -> 7.56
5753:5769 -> 7.28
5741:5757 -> 7.53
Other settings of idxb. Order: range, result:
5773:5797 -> 6.996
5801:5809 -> 7.463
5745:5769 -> 7.123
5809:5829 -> 6.427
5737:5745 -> 7.215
